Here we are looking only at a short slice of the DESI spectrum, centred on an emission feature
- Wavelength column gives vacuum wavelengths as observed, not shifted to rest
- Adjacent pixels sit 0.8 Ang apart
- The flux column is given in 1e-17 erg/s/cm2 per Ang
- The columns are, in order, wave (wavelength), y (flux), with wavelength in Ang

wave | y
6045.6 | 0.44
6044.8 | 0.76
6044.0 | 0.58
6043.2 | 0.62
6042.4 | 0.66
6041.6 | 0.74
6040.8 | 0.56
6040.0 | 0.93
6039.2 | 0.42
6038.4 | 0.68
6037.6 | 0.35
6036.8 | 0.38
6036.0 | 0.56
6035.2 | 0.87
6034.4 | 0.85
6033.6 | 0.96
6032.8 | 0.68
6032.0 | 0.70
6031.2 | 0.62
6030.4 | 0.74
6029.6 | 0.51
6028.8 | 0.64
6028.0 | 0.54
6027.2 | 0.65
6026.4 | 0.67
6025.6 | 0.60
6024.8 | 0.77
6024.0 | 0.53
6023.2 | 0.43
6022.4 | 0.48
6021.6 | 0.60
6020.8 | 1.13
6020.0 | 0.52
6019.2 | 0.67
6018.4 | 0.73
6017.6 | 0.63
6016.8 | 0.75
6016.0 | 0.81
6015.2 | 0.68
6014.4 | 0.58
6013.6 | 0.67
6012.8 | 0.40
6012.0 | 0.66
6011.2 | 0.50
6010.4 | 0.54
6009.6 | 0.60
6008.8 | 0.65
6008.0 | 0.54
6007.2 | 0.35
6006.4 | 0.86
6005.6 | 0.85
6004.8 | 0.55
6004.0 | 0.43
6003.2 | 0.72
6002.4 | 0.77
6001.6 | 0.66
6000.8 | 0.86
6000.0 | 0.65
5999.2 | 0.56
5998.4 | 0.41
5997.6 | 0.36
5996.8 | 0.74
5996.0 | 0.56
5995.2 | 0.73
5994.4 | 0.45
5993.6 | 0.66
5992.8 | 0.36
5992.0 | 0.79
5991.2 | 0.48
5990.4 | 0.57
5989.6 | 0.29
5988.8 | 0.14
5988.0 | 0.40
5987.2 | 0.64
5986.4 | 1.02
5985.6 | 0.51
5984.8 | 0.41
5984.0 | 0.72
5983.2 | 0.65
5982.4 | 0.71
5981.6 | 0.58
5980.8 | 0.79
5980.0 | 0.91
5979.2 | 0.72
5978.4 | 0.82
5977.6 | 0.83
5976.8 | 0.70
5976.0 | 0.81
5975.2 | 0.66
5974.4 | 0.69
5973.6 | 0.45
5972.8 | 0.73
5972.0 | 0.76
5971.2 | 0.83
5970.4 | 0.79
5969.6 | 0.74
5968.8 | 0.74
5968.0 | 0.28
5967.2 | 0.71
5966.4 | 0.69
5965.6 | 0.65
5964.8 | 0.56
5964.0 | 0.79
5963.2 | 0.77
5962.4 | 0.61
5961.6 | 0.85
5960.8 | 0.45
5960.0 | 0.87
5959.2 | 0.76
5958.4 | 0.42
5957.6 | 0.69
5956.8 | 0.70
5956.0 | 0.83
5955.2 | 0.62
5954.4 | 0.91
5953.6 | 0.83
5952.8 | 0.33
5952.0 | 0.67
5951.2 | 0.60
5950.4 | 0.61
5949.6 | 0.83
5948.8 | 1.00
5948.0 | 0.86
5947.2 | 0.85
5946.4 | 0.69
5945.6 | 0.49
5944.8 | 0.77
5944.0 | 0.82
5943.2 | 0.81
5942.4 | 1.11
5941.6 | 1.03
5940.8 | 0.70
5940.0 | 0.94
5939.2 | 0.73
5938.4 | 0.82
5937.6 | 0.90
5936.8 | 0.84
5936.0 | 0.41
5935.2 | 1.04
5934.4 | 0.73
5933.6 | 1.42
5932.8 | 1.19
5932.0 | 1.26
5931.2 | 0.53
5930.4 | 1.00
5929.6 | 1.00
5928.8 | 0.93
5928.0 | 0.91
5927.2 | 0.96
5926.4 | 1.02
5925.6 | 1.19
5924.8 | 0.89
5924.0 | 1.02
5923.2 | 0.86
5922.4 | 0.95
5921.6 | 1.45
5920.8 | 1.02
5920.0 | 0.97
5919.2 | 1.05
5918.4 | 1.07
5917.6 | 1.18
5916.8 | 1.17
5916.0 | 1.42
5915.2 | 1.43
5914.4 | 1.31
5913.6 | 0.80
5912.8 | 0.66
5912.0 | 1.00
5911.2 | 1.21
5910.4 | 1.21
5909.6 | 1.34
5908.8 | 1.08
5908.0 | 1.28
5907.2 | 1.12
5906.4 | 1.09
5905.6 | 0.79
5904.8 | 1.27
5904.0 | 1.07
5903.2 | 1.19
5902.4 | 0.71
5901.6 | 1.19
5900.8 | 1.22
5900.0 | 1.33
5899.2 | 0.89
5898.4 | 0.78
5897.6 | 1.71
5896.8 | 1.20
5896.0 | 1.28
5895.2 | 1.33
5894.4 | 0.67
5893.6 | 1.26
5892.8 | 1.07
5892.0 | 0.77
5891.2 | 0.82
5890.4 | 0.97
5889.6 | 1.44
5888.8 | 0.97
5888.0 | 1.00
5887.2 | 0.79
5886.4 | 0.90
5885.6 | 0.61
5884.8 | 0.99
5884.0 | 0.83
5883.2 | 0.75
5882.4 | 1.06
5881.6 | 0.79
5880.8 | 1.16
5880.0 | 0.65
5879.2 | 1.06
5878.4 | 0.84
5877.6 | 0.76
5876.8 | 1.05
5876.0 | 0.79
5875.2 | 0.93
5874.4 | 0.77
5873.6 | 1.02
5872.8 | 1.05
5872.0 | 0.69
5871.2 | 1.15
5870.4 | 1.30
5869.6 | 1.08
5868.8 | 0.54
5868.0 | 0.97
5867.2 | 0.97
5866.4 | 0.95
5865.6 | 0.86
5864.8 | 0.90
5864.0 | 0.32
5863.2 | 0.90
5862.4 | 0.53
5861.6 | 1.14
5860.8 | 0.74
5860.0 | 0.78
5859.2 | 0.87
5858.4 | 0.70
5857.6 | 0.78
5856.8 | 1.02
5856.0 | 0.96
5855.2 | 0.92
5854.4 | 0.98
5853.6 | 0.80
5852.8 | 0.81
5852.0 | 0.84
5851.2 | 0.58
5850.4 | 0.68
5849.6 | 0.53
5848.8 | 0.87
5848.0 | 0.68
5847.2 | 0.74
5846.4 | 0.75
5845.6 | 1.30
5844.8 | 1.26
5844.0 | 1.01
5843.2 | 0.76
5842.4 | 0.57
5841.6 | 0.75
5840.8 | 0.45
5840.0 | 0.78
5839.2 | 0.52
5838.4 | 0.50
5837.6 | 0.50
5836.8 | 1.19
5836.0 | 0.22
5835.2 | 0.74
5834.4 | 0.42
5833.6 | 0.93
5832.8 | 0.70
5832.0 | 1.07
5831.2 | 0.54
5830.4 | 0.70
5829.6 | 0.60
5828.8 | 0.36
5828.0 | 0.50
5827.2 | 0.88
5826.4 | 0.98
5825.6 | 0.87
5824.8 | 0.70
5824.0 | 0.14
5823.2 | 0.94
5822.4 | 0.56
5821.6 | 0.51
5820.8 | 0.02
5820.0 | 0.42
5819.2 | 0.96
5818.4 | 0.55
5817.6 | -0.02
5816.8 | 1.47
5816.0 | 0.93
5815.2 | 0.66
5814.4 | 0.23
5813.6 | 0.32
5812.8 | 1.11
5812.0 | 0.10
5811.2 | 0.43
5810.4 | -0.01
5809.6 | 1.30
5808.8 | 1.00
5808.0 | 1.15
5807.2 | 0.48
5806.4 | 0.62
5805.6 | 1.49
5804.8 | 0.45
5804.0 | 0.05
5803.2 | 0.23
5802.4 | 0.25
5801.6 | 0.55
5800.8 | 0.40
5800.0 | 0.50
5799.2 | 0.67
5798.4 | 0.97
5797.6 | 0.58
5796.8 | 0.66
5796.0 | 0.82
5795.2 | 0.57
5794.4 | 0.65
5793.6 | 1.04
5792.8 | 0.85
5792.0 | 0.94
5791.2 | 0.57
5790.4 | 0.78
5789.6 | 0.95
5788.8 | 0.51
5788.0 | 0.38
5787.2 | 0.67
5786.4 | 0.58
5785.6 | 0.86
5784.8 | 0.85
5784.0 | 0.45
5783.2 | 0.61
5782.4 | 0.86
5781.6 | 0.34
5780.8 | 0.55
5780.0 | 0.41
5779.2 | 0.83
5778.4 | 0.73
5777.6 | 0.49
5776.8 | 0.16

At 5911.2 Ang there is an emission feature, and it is C IV 1549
